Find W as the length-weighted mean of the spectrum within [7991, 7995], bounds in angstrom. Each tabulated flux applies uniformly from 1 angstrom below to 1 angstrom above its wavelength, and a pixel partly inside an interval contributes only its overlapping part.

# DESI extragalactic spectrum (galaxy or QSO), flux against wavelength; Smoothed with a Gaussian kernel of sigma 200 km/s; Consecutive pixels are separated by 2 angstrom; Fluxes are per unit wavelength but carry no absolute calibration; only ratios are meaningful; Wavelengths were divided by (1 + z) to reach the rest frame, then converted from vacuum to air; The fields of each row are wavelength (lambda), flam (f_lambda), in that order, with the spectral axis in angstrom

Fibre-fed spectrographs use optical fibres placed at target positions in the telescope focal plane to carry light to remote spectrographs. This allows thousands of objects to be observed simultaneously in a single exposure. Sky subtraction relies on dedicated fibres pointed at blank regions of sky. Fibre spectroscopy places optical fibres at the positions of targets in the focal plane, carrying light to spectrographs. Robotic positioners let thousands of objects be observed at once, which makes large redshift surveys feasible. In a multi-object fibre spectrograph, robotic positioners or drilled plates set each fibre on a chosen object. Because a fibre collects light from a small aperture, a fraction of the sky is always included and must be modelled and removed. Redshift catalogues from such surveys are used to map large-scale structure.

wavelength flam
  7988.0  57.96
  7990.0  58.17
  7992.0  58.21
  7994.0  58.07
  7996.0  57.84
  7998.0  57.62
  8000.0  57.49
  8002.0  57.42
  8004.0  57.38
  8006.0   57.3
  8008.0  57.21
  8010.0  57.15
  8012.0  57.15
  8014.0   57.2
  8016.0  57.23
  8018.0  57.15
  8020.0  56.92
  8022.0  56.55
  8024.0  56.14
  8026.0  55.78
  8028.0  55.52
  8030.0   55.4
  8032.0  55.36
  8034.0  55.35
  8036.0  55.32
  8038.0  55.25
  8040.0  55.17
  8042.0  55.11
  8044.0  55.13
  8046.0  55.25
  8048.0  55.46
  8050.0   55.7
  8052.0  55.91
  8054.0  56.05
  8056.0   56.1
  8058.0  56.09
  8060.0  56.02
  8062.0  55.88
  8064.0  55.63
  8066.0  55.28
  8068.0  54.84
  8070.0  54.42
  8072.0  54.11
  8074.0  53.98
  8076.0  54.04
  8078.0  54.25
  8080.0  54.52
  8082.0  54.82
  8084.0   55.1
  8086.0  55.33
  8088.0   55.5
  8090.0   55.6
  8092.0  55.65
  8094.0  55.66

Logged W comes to 58.1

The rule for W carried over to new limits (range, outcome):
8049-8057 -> 55.9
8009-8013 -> 57.1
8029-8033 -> 55.4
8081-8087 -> 55.1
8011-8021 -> 57.1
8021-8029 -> 56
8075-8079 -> 54.1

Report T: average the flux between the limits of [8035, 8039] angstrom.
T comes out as 55.3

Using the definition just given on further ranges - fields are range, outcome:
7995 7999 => 57.7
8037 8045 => 55.2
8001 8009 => 57.3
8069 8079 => 54.2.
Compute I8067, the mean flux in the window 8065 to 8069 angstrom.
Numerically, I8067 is 55.1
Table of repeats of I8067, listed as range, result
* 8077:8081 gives 54.4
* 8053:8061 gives 56.1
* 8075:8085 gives 54.5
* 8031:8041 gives 55.3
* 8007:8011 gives 57.2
